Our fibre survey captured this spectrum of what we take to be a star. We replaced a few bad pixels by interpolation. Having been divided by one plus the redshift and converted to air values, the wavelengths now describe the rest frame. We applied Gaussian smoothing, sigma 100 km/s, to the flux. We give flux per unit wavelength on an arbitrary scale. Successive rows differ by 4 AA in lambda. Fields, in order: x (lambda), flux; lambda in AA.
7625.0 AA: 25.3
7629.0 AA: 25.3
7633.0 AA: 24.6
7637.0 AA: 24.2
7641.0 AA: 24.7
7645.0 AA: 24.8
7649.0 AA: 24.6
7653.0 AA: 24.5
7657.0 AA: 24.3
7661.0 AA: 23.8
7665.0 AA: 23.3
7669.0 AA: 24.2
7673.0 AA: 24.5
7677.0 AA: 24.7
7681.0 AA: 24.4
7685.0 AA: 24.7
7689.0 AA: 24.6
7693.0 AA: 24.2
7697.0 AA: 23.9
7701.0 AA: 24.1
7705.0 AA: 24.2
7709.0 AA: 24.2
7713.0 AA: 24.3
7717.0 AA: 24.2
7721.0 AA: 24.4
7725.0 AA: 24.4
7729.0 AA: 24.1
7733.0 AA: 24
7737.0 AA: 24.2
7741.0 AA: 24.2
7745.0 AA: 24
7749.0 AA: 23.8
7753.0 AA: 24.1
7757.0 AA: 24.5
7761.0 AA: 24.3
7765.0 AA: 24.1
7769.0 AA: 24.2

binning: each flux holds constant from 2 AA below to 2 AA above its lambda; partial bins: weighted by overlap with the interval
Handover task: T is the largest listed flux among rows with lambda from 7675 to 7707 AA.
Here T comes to 24.7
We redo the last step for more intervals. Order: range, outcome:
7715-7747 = 24.4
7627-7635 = 25.3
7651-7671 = 24.5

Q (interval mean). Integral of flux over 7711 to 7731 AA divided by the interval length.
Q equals 24.3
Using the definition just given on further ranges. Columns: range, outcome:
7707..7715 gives 24.2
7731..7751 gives 24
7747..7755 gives 24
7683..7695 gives 24.5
